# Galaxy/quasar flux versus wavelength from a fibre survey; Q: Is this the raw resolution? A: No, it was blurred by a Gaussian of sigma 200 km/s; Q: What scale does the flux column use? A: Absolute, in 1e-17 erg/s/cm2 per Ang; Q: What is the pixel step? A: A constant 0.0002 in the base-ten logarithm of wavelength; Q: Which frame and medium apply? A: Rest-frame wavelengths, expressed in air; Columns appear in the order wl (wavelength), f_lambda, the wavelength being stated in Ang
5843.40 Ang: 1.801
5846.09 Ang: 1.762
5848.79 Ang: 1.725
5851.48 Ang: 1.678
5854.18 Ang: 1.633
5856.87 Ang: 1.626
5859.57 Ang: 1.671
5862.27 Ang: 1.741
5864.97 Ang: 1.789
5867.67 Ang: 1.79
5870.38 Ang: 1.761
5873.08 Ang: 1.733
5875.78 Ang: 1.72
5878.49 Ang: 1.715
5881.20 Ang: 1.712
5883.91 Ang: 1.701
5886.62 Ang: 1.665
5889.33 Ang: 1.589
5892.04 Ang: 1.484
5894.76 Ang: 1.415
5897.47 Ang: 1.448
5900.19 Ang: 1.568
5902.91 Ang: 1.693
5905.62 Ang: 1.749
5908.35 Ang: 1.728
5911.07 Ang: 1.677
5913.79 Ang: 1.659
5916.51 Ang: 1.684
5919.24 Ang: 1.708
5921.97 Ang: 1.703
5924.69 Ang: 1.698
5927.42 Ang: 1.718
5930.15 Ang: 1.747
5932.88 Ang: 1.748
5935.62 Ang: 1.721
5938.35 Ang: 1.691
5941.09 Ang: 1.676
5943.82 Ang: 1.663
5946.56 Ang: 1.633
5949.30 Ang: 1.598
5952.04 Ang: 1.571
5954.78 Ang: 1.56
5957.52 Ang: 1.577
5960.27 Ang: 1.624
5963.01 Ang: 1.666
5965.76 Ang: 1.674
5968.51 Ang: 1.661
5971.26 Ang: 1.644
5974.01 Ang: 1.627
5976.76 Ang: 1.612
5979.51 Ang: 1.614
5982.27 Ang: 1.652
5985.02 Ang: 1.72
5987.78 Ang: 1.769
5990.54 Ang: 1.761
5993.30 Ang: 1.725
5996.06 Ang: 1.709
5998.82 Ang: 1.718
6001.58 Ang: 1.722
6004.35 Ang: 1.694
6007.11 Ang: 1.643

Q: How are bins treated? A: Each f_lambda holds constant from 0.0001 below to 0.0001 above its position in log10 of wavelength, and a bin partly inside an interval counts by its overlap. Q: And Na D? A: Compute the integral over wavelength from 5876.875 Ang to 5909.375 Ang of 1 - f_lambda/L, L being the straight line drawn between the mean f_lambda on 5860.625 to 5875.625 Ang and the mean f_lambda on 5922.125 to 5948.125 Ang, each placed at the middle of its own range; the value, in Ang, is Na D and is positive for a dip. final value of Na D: 2.13 Ang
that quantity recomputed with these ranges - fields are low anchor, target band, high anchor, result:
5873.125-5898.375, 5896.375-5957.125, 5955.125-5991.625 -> -1.1 Ang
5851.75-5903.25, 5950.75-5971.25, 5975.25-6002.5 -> 0.8 Ang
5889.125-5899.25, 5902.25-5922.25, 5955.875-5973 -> -2.4 Ang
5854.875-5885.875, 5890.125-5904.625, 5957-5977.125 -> 1.4 Ang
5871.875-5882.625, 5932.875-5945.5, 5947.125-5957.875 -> -0.7 Ang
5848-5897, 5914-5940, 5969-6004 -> -0.5 Ang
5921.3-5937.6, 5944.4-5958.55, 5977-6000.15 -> 1.0 Ang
